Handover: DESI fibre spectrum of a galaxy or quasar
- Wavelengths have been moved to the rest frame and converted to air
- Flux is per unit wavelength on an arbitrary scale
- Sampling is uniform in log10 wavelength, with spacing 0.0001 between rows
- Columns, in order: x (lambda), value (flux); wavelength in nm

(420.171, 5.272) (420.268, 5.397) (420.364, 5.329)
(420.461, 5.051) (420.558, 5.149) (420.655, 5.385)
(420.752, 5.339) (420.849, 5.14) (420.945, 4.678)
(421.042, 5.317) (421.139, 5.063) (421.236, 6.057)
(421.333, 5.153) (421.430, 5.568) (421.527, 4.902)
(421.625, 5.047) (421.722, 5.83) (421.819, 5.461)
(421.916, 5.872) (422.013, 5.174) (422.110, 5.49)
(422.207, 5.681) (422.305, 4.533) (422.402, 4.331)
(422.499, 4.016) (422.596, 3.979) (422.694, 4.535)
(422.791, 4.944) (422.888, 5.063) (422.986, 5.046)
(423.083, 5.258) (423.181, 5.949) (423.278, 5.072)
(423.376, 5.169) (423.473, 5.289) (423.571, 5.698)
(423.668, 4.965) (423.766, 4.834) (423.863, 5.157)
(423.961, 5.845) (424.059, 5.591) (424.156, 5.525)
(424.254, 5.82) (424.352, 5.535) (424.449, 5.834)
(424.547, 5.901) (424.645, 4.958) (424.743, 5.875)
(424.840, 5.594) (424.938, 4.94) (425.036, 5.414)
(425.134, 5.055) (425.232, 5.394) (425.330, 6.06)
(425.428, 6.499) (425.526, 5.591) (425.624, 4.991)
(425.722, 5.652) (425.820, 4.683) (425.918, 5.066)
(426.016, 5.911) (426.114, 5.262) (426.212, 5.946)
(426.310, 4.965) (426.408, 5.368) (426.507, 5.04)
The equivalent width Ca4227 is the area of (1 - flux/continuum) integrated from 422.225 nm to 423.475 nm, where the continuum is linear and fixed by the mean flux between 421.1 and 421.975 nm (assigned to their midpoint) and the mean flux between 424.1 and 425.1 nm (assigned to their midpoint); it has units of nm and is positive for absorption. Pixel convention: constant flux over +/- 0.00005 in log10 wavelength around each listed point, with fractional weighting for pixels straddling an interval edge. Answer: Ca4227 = 0.140 nm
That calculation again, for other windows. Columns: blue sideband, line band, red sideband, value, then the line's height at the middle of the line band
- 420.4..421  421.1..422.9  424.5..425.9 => 0.046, 5.23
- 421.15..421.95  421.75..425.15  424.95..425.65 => 0.161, 5.51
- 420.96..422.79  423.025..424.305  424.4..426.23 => -0.021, 5.31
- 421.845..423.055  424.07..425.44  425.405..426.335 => -0.080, 5.27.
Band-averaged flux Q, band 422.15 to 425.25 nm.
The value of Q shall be 5.21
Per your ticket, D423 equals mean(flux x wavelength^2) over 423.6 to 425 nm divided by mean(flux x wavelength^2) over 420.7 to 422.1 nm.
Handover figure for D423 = 1.0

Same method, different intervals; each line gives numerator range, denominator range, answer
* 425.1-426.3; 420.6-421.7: 1.07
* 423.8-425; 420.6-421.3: 1.07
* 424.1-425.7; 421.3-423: 1.12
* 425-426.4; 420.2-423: 1.09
